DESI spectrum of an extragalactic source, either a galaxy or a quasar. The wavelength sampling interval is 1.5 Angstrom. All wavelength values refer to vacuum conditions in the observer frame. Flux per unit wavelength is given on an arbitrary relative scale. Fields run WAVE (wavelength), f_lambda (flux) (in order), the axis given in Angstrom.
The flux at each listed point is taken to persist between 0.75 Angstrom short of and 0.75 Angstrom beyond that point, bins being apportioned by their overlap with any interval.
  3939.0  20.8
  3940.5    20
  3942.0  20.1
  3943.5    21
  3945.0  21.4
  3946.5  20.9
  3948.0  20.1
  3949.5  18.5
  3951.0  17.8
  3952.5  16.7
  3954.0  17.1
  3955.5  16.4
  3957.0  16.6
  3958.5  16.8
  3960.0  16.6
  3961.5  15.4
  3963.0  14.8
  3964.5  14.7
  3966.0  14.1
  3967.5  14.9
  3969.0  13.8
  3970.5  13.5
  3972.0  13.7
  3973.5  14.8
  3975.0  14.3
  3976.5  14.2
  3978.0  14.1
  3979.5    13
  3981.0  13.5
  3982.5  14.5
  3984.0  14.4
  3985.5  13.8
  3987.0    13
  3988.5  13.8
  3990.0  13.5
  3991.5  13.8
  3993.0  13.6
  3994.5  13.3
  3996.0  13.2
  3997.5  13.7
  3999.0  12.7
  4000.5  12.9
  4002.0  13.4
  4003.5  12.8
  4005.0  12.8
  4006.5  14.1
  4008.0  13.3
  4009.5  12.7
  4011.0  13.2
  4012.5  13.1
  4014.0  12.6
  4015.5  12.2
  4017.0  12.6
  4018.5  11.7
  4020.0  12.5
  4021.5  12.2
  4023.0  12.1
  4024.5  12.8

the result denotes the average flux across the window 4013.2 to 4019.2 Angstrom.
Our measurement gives 12.3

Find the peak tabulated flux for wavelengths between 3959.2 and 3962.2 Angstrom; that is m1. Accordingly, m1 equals 16.6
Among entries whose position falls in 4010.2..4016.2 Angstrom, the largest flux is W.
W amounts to 13.2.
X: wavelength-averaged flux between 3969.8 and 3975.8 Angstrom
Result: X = 14.1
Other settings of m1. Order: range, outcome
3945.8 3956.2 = 20.9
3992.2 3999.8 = 13.7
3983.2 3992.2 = 14.4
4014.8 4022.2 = 12.6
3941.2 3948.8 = 21.4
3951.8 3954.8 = 17.1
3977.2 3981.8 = 14.1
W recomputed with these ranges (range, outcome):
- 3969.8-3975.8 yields 14.8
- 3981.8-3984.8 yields 14.5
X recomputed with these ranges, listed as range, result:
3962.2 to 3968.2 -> 14.6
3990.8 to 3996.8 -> 13.5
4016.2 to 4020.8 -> 12.3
